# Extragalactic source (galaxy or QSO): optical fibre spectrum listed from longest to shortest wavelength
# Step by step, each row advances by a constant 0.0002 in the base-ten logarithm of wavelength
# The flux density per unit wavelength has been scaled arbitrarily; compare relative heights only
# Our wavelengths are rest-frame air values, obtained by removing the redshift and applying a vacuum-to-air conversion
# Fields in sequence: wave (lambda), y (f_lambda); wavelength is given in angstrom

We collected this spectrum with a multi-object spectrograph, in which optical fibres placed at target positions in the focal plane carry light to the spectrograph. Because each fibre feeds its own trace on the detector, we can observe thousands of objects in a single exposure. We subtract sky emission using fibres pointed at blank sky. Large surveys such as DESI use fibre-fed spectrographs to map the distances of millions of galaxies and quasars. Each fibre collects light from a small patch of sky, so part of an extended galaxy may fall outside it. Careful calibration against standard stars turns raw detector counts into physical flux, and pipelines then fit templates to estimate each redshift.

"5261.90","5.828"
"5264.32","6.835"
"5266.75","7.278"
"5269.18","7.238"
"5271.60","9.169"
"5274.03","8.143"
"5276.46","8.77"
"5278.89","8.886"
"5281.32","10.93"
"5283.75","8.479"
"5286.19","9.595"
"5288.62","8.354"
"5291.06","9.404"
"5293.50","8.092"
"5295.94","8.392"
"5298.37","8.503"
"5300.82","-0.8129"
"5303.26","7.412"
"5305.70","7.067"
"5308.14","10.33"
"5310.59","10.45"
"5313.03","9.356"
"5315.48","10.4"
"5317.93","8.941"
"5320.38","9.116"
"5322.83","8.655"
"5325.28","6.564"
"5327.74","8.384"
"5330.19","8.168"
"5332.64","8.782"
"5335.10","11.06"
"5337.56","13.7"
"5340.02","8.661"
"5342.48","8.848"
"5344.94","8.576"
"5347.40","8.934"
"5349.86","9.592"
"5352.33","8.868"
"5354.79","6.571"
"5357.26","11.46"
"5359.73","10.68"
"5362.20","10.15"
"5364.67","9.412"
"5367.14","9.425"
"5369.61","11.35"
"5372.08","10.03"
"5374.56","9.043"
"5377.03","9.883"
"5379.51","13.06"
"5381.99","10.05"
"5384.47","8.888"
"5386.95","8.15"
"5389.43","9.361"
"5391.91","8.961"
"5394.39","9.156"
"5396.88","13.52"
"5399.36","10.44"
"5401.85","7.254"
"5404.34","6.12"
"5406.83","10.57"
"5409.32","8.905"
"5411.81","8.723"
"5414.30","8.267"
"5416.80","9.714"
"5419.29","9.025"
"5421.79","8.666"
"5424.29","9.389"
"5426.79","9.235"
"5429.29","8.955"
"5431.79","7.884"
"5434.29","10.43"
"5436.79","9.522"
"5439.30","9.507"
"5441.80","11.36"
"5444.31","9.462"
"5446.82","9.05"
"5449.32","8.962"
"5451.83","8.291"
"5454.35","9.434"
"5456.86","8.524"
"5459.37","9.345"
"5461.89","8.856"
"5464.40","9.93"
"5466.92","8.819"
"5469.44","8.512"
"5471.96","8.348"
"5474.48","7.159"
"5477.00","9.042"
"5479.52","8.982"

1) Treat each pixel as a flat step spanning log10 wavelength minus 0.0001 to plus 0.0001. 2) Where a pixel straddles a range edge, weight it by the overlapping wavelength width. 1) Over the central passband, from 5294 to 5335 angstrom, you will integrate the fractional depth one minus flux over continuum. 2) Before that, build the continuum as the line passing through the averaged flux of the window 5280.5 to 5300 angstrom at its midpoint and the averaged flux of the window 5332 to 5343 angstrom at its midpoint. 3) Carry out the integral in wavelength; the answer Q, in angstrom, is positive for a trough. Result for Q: 6.0 angstrom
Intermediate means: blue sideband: 8.72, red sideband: 10.4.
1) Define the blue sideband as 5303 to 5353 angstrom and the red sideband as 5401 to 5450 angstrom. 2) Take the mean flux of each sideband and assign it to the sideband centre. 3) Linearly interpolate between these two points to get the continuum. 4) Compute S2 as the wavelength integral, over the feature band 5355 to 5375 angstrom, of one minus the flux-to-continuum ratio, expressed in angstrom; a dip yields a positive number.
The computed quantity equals -2.0 angstrom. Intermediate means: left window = 9.17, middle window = 10.1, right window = 9.07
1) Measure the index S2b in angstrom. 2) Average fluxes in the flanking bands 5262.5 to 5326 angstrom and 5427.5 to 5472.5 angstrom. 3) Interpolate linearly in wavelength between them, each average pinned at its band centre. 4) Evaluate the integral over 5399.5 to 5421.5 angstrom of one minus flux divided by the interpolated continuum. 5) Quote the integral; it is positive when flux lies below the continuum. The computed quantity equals 0.7 angstrom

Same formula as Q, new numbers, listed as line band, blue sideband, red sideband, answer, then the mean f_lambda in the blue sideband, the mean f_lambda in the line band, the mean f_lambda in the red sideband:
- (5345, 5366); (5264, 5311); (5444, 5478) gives -2.6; 8.11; 9.41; 8.82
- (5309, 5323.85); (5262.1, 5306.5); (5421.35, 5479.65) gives -2.7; 7.83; 9.52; 9.08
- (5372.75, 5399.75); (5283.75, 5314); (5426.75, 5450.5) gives -3.4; 8.02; 10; 9.45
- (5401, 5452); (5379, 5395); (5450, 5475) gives 0.4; 9.53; 9.04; 8.77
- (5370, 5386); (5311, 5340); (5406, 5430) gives -1.7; 9.38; 10.2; 9.12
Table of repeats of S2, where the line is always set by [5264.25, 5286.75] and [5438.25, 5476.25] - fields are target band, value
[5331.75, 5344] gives -2.06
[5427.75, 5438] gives -0.25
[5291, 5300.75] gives 1.40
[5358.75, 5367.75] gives -1.15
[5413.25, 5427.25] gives -0.17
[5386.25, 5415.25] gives -0.82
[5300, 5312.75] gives 1.99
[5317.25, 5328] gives 0.50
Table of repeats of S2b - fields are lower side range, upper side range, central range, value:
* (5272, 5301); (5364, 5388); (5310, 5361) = -0.33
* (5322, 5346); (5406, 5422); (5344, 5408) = -3.27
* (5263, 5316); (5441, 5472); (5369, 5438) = -4.48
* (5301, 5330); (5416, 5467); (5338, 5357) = -0.67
